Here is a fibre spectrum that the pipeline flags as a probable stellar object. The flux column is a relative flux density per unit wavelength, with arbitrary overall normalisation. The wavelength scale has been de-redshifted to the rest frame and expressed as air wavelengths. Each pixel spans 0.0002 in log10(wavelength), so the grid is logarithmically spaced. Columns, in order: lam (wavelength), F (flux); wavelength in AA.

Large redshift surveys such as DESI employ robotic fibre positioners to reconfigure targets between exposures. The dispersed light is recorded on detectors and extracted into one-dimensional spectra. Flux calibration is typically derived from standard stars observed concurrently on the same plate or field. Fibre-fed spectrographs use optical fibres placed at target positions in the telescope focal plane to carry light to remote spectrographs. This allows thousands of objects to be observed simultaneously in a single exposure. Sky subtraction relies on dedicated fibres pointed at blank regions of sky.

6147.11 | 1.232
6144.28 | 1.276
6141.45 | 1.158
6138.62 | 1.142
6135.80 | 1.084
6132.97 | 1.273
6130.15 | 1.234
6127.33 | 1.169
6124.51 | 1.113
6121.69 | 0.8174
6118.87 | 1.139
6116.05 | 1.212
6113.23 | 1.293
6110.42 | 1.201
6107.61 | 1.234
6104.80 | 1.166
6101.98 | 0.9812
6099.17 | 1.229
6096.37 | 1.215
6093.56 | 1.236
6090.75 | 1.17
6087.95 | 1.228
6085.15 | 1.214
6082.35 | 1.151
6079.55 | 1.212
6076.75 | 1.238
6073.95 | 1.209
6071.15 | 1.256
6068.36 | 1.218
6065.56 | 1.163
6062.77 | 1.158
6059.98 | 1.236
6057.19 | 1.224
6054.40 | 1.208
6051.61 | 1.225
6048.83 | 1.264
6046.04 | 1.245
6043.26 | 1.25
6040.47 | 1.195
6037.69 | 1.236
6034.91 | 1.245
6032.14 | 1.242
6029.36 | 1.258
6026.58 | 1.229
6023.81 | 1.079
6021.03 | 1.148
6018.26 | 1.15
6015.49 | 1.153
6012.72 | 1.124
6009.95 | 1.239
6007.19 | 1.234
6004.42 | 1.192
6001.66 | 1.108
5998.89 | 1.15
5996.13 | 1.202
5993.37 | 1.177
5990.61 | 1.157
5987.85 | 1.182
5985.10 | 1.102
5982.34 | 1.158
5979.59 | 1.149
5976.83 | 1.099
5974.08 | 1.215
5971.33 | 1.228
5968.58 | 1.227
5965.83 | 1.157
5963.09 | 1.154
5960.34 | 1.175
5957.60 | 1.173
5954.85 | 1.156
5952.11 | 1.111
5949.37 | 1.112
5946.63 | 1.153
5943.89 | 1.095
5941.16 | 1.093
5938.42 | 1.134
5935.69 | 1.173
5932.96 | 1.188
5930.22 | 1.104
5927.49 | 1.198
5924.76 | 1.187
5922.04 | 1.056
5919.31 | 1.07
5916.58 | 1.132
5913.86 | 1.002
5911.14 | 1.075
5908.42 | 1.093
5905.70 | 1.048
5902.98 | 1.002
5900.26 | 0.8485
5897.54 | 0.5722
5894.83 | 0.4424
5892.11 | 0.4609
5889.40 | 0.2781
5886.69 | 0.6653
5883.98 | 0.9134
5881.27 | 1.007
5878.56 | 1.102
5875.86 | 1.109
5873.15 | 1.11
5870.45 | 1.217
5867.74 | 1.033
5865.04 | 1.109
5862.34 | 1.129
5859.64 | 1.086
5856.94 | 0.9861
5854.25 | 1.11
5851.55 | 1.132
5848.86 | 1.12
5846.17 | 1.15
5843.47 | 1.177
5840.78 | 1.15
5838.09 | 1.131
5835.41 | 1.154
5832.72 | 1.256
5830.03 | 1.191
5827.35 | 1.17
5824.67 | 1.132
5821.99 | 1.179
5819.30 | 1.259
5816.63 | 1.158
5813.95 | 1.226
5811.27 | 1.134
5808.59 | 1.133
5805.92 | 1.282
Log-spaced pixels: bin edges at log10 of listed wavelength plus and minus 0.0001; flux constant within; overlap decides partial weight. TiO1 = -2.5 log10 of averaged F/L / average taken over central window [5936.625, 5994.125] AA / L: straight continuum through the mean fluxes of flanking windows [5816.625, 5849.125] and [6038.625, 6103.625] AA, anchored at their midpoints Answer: 0.04 mag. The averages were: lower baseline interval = 1.17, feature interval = 1.15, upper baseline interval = 1.21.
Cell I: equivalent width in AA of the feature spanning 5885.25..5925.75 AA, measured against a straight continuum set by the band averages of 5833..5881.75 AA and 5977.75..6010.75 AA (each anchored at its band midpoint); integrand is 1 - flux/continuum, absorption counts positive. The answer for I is 9.9 AA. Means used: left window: 1.12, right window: 1.17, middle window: 0.86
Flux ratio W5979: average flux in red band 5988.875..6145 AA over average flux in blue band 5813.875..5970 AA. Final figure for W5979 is 1.1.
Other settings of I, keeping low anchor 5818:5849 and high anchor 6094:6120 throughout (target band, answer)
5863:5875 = 0.59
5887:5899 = 7.29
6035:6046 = -0.43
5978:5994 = 0.40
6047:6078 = -0.86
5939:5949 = 0.55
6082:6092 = -0.07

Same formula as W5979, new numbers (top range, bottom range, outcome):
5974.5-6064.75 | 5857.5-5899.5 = 1.35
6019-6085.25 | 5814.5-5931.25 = 1.17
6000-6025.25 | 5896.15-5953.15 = 1.08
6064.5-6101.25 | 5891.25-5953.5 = 1.18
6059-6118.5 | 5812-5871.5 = 1.05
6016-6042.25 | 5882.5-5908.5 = 1.67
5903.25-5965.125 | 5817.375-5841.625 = 0.95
